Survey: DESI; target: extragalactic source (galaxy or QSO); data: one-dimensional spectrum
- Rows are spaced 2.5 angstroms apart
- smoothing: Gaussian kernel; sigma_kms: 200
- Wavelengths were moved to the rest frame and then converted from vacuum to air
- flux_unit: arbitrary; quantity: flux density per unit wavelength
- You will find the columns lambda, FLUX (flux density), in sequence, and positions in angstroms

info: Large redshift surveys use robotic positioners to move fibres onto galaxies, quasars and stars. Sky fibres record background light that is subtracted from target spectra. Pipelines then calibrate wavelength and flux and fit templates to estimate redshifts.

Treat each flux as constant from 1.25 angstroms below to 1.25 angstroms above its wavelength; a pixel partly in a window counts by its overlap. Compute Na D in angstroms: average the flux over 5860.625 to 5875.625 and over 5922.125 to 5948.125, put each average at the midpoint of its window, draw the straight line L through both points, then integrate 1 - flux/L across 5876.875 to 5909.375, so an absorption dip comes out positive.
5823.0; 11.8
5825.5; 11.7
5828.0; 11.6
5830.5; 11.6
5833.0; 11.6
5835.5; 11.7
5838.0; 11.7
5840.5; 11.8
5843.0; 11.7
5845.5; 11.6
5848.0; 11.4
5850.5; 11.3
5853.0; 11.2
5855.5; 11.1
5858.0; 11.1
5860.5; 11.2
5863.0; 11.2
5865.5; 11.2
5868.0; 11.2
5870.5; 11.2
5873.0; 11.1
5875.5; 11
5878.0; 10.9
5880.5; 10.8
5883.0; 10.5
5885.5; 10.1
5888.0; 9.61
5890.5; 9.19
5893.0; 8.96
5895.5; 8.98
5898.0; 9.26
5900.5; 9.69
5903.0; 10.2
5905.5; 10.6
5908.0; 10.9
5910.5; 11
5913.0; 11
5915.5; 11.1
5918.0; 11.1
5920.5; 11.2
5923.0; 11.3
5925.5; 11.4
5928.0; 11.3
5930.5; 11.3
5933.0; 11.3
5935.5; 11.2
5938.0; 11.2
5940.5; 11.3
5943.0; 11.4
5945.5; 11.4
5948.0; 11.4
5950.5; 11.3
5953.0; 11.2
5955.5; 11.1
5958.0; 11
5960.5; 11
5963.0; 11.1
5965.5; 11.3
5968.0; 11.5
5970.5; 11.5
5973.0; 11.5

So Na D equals 3.6 angstroms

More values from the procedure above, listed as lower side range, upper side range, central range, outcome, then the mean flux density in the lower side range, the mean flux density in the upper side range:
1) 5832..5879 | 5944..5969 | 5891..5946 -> 2.5 angstroms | 11.3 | 11.2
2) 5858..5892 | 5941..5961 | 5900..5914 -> 0.4 angstroms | 10.7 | 11.2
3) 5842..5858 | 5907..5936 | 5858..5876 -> 0.2 angstroms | 11.4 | 11.2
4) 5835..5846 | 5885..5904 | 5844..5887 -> -1.6 angstroms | 11.7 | 9.47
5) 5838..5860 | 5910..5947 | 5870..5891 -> 1.5 angstroms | 11.4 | 11.2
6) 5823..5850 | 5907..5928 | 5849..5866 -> 0.5 angstroms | 11.6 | 11.1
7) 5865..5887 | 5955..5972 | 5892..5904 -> 1.7 angstroms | 10.9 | 11.2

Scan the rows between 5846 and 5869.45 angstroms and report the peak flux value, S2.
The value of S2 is 11.4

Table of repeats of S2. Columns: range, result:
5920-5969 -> 11.5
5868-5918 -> 11.2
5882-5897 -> 10.5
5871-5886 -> 11.1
